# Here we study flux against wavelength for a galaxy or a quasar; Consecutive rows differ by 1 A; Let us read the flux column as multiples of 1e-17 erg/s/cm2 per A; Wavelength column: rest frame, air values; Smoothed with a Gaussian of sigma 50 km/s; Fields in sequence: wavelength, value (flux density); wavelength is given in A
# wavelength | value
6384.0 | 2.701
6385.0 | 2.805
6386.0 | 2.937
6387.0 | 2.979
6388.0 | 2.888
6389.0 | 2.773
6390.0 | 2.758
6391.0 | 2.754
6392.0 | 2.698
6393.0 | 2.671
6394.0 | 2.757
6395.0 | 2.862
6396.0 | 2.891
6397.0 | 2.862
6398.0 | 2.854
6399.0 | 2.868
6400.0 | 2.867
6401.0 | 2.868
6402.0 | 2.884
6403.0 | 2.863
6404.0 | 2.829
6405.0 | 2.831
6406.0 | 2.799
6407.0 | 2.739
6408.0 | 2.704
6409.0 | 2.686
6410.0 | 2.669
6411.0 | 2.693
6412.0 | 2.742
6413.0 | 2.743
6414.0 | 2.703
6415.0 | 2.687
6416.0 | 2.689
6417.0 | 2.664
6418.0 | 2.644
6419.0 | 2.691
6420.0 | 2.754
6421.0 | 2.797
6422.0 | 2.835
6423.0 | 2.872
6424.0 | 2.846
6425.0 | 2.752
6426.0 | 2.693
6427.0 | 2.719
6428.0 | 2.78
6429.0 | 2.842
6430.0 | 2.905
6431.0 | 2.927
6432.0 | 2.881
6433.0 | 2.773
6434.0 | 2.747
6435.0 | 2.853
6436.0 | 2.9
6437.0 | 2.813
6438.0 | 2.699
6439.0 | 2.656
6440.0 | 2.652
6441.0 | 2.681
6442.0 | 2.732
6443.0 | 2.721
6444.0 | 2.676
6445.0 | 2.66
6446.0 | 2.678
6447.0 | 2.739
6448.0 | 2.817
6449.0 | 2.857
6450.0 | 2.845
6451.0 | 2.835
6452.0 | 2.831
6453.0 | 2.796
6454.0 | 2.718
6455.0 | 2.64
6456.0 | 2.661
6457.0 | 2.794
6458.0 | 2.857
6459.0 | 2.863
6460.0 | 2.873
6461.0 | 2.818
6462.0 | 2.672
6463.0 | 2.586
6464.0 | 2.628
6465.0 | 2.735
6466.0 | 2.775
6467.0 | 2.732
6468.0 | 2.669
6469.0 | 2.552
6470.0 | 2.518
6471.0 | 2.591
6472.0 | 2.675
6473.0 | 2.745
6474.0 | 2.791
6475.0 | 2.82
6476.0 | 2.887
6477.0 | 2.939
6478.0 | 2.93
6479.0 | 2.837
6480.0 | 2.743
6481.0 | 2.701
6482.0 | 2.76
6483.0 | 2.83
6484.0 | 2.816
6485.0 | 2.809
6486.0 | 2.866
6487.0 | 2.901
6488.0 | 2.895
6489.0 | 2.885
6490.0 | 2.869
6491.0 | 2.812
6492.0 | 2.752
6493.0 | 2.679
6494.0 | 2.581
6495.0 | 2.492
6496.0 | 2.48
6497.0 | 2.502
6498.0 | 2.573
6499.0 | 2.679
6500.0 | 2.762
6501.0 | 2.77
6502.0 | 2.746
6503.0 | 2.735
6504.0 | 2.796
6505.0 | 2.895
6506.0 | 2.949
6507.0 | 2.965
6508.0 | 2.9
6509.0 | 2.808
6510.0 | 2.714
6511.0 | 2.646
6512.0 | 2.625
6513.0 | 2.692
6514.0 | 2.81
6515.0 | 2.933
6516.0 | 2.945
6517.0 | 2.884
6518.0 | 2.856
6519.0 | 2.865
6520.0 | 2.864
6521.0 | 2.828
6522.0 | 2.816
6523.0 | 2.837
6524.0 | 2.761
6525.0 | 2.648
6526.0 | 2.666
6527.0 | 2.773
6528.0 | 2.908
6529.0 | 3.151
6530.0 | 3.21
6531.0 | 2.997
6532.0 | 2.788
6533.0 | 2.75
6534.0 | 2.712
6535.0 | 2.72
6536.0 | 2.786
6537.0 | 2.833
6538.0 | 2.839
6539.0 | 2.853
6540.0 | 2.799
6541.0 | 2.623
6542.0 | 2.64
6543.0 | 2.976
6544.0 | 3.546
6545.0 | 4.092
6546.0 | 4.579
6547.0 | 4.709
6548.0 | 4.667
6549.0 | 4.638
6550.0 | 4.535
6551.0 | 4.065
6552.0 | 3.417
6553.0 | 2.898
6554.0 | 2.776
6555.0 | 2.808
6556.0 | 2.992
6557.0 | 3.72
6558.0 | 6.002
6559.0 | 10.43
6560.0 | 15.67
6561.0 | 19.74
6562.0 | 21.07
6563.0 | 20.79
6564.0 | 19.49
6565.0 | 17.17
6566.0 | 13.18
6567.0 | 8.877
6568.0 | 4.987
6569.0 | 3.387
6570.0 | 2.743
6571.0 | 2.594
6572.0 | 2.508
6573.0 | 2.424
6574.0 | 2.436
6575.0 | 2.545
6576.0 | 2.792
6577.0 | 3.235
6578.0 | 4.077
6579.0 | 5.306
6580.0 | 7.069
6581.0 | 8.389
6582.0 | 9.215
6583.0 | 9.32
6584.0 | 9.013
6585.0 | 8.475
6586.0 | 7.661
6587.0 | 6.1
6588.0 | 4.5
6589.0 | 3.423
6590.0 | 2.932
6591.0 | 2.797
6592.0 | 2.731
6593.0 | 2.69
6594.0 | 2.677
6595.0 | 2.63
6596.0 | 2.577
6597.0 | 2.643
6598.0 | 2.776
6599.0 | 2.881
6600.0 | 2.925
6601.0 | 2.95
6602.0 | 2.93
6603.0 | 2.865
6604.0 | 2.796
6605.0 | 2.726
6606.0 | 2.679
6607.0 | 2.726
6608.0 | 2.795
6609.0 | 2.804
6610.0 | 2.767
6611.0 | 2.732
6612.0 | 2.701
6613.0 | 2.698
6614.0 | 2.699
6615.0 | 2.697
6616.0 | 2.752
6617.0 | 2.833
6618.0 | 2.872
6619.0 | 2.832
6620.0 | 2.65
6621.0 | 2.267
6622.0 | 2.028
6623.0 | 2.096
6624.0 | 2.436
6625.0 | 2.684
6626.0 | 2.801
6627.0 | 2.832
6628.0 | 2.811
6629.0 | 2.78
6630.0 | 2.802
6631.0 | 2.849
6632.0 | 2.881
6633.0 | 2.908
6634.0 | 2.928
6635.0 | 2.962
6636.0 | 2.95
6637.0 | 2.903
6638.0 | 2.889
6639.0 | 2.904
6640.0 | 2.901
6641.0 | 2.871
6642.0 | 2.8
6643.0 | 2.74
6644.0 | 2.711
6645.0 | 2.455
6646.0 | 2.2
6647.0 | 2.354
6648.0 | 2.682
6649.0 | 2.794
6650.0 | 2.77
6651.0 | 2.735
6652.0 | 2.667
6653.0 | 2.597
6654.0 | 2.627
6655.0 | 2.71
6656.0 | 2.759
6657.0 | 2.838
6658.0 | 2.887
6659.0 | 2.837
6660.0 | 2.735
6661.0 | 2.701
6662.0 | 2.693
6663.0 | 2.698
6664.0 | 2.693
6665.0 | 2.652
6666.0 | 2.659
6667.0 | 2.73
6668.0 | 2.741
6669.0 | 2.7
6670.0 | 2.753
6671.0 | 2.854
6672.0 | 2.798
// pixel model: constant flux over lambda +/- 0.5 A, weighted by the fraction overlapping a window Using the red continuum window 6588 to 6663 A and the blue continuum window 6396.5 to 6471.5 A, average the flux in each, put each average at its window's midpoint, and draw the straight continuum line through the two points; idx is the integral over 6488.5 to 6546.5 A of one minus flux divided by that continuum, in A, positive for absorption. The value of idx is -2.08 A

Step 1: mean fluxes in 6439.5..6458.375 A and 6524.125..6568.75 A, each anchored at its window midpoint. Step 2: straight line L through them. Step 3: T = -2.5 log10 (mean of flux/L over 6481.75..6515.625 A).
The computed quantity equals 0.50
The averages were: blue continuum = 2.75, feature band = 2.76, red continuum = 5.97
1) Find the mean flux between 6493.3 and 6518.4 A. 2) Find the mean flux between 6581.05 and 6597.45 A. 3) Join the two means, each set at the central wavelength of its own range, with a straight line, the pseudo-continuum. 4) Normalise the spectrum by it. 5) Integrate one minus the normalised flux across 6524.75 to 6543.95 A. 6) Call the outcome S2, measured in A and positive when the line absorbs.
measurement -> 3.7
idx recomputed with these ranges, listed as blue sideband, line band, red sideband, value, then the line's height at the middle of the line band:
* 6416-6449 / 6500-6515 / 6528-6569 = 6.7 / 5.02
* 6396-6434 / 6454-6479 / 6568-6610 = 3.1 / 3.13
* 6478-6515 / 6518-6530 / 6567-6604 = 1.4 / 3.22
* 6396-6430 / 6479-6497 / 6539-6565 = 8.4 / 5.17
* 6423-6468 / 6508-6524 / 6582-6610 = 2.4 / 3.31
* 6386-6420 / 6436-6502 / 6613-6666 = 0.4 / 2.76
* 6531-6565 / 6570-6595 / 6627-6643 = 0.7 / 4.87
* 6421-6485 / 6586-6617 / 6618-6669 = -3.5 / 2.72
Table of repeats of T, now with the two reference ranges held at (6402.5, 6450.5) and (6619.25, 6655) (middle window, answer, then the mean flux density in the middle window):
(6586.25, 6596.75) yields -0.24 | 3.39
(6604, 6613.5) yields -0.01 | 2.74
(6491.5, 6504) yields 0.03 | 2.65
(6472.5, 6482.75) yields -0.03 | 2.82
